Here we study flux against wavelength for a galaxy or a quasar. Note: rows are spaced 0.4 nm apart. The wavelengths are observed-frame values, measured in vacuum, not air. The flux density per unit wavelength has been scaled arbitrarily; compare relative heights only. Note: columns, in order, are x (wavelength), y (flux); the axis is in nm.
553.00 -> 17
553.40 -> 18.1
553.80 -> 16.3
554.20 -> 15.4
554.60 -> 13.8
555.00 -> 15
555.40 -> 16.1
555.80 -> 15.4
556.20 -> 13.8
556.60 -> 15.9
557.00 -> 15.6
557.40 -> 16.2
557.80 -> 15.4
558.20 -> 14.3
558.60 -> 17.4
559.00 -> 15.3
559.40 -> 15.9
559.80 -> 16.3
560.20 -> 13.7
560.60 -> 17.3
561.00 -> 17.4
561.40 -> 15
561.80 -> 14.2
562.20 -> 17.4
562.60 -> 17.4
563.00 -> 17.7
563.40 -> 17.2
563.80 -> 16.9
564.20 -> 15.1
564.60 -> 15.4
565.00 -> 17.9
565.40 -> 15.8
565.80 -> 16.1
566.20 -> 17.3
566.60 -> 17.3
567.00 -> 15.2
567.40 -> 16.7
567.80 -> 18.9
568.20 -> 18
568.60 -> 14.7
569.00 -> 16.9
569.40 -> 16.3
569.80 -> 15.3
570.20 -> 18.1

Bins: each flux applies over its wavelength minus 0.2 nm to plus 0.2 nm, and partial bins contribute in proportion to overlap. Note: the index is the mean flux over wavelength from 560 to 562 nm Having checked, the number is 15.5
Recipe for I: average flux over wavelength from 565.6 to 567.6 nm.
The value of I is 16.5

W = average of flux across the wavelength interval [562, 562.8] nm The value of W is 17.4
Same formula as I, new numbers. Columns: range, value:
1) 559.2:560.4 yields 15.3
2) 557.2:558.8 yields 15.8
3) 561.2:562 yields 14.6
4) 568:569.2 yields 16.5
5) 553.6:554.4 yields 15.8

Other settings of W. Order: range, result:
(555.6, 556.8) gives 15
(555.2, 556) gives 15.7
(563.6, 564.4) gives 16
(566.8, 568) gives 16.9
